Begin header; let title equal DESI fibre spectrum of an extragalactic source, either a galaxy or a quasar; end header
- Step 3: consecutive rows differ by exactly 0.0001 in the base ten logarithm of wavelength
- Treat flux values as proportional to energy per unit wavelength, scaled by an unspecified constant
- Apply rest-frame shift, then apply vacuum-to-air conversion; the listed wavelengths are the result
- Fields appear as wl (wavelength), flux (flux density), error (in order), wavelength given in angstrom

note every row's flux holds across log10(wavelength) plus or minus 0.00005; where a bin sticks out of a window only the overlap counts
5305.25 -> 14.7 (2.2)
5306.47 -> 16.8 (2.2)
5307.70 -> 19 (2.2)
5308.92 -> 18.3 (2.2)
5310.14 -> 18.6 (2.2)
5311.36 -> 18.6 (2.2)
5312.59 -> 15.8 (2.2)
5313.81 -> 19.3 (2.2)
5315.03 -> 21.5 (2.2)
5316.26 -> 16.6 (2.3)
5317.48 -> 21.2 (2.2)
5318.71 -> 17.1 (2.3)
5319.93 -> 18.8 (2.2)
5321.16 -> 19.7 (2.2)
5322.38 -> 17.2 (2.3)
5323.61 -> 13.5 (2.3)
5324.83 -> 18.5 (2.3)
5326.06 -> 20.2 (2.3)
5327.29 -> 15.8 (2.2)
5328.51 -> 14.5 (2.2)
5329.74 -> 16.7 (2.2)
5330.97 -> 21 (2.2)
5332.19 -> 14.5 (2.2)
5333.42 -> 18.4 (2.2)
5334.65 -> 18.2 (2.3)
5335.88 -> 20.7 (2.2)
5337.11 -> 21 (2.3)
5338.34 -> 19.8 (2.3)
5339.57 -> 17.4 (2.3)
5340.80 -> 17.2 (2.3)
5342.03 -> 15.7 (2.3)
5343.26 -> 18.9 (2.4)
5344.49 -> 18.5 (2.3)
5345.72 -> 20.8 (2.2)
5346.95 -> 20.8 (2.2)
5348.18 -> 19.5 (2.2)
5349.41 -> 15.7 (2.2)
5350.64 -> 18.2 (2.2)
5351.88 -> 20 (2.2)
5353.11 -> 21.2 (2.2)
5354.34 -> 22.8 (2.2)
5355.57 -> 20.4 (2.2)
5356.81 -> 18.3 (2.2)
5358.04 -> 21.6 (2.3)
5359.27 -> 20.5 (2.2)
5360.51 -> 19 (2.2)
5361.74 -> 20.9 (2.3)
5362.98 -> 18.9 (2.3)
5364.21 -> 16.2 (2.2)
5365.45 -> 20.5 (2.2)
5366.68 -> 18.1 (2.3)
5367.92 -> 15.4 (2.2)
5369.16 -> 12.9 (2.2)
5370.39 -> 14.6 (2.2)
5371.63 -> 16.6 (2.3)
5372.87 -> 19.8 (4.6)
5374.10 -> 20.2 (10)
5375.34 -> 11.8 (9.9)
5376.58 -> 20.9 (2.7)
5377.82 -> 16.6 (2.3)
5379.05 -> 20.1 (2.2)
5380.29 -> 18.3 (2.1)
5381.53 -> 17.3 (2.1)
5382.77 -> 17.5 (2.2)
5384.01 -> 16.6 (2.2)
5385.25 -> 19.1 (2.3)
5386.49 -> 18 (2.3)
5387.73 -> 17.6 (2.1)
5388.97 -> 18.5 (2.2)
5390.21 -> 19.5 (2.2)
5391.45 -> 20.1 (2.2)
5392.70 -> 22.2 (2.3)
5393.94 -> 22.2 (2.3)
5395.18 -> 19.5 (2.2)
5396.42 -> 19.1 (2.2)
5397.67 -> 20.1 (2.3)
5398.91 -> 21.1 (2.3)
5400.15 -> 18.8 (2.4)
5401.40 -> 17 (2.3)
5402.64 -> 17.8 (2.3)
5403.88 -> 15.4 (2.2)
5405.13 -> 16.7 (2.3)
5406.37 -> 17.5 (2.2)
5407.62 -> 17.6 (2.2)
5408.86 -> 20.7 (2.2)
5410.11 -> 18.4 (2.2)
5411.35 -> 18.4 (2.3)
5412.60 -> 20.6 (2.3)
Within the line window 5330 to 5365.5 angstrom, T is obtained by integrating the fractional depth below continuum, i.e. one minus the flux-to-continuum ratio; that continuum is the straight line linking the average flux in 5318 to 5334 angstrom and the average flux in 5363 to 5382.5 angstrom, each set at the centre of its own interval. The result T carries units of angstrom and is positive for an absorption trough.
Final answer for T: -3.63 angstrom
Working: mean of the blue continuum 17.4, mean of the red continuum 17.3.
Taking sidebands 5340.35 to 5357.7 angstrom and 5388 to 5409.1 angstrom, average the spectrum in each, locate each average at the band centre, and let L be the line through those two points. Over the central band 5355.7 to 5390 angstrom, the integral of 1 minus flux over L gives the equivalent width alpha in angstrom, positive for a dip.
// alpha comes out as 1.90 angstrom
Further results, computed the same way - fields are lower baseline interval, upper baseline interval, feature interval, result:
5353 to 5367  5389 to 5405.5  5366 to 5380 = 1.8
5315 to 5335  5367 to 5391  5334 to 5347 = -0.9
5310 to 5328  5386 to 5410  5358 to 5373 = 0.6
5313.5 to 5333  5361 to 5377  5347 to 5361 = -1.8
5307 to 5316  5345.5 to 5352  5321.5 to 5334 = 1.1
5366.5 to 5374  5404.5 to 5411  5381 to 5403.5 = -2.0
